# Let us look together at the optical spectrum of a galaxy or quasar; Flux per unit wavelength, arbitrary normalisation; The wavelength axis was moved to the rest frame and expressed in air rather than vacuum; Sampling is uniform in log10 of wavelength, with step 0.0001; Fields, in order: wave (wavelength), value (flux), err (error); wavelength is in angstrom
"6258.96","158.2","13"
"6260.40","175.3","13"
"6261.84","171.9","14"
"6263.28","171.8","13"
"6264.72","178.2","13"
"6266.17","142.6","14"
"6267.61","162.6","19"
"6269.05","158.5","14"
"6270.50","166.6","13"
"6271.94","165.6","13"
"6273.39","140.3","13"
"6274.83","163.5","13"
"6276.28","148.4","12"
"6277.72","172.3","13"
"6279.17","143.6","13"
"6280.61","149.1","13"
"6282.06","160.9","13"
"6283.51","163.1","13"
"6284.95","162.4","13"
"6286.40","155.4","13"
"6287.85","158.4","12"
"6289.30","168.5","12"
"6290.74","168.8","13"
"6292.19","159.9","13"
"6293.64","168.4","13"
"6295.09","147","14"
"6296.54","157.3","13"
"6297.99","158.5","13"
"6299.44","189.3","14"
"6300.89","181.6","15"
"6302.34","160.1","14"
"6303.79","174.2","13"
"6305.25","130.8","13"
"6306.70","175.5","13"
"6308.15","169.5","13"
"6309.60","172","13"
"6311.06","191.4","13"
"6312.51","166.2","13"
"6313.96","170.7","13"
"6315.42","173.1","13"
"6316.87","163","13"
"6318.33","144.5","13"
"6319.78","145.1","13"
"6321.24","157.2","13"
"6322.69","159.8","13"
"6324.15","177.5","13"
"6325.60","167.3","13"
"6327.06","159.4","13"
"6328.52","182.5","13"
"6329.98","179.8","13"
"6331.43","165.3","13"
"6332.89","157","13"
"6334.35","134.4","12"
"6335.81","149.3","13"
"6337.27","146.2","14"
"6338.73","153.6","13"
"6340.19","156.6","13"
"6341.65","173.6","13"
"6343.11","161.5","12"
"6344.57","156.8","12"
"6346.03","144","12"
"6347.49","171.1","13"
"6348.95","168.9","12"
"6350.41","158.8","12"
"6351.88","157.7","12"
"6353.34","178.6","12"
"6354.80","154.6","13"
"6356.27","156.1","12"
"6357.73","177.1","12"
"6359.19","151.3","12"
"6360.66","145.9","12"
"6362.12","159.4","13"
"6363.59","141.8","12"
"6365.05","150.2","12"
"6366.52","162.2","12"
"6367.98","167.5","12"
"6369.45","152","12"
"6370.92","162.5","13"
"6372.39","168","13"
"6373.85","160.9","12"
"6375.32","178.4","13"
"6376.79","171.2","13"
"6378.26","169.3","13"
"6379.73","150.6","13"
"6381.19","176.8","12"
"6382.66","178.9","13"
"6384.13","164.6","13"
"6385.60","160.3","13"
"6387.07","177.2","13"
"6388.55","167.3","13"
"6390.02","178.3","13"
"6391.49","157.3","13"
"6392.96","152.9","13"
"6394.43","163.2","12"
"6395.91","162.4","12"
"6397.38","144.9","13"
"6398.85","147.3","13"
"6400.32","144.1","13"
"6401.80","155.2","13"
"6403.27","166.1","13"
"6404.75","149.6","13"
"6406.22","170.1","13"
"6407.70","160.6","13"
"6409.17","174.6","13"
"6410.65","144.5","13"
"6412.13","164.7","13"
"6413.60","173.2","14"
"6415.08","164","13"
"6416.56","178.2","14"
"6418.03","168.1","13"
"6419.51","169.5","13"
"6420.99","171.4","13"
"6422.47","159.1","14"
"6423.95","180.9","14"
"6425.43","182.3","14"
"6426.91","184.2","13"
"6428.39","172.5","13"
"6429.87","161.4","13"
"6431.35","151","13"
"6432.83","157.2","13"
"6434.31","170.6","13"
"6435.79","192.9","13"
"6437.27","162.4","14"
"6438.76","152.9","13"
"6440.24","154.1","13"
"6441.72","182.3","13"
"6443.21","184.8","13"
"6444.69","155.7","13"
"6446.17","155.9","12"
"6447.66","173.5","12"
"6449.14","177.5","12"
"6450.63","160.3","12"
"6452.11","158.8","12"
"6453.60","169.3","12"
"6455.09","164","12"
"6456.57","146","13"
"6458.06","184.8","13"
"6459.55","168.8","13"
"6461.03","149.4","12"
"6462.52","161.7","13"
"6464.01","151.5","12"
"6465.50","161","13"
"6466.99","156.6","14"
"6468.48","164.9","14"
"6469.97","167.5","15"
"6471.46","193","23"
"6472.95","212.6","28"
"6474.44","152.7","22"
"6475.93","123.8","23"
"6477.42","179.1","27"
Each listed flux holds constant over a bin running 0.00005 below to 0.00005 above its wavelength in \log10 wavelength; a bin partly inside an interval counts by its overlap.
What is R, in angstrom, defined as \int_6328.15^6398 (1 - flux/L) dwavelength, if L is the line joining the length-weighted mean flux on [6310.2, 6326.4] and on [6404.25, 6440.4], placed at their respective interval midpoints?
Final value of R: 1.9 angstrom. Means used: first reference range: 165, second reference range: 167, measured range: 162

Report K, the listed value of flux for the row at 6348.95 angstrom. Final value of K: 168.9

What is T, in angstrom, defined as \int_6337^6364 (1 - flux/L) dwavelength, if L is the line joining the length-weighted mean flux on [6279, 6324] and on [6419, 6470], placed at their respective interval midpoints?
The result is 0.9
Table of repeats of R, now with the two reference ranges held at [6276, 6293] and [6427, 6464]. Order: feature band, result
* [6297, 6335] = -1.1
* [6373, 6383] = -0.4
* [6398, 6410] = 0.4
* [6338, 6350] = 0.1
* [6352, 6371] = 0.5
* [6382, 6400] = 0.1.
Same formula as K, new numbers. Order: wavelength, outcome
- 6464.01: 151.5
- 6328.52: 182.5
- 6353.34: 178.6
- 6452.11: 158.8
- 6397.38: 144.9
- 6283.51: 163.1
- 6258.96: 158.2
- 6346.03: 144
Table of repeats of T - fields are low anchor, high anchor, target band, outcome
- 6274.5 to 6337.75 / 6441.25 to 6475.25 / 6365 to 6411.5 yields 0.77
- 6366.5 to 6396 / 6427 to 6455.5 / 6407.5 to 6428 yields -0.45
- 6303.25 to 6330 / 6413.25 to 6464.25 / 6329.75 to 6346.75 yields 1.05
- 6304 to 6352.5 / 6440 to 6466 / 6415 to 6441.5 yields -0.77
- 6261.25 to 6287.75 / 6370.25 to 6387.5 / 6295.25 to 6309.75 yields -0.35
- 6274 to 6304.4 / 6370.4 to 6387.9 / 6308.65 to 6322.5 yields -0.05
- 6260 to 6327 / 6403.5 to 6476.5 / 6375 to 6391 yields -0.46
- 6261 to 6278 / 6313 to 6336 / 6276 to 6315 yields -0.55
